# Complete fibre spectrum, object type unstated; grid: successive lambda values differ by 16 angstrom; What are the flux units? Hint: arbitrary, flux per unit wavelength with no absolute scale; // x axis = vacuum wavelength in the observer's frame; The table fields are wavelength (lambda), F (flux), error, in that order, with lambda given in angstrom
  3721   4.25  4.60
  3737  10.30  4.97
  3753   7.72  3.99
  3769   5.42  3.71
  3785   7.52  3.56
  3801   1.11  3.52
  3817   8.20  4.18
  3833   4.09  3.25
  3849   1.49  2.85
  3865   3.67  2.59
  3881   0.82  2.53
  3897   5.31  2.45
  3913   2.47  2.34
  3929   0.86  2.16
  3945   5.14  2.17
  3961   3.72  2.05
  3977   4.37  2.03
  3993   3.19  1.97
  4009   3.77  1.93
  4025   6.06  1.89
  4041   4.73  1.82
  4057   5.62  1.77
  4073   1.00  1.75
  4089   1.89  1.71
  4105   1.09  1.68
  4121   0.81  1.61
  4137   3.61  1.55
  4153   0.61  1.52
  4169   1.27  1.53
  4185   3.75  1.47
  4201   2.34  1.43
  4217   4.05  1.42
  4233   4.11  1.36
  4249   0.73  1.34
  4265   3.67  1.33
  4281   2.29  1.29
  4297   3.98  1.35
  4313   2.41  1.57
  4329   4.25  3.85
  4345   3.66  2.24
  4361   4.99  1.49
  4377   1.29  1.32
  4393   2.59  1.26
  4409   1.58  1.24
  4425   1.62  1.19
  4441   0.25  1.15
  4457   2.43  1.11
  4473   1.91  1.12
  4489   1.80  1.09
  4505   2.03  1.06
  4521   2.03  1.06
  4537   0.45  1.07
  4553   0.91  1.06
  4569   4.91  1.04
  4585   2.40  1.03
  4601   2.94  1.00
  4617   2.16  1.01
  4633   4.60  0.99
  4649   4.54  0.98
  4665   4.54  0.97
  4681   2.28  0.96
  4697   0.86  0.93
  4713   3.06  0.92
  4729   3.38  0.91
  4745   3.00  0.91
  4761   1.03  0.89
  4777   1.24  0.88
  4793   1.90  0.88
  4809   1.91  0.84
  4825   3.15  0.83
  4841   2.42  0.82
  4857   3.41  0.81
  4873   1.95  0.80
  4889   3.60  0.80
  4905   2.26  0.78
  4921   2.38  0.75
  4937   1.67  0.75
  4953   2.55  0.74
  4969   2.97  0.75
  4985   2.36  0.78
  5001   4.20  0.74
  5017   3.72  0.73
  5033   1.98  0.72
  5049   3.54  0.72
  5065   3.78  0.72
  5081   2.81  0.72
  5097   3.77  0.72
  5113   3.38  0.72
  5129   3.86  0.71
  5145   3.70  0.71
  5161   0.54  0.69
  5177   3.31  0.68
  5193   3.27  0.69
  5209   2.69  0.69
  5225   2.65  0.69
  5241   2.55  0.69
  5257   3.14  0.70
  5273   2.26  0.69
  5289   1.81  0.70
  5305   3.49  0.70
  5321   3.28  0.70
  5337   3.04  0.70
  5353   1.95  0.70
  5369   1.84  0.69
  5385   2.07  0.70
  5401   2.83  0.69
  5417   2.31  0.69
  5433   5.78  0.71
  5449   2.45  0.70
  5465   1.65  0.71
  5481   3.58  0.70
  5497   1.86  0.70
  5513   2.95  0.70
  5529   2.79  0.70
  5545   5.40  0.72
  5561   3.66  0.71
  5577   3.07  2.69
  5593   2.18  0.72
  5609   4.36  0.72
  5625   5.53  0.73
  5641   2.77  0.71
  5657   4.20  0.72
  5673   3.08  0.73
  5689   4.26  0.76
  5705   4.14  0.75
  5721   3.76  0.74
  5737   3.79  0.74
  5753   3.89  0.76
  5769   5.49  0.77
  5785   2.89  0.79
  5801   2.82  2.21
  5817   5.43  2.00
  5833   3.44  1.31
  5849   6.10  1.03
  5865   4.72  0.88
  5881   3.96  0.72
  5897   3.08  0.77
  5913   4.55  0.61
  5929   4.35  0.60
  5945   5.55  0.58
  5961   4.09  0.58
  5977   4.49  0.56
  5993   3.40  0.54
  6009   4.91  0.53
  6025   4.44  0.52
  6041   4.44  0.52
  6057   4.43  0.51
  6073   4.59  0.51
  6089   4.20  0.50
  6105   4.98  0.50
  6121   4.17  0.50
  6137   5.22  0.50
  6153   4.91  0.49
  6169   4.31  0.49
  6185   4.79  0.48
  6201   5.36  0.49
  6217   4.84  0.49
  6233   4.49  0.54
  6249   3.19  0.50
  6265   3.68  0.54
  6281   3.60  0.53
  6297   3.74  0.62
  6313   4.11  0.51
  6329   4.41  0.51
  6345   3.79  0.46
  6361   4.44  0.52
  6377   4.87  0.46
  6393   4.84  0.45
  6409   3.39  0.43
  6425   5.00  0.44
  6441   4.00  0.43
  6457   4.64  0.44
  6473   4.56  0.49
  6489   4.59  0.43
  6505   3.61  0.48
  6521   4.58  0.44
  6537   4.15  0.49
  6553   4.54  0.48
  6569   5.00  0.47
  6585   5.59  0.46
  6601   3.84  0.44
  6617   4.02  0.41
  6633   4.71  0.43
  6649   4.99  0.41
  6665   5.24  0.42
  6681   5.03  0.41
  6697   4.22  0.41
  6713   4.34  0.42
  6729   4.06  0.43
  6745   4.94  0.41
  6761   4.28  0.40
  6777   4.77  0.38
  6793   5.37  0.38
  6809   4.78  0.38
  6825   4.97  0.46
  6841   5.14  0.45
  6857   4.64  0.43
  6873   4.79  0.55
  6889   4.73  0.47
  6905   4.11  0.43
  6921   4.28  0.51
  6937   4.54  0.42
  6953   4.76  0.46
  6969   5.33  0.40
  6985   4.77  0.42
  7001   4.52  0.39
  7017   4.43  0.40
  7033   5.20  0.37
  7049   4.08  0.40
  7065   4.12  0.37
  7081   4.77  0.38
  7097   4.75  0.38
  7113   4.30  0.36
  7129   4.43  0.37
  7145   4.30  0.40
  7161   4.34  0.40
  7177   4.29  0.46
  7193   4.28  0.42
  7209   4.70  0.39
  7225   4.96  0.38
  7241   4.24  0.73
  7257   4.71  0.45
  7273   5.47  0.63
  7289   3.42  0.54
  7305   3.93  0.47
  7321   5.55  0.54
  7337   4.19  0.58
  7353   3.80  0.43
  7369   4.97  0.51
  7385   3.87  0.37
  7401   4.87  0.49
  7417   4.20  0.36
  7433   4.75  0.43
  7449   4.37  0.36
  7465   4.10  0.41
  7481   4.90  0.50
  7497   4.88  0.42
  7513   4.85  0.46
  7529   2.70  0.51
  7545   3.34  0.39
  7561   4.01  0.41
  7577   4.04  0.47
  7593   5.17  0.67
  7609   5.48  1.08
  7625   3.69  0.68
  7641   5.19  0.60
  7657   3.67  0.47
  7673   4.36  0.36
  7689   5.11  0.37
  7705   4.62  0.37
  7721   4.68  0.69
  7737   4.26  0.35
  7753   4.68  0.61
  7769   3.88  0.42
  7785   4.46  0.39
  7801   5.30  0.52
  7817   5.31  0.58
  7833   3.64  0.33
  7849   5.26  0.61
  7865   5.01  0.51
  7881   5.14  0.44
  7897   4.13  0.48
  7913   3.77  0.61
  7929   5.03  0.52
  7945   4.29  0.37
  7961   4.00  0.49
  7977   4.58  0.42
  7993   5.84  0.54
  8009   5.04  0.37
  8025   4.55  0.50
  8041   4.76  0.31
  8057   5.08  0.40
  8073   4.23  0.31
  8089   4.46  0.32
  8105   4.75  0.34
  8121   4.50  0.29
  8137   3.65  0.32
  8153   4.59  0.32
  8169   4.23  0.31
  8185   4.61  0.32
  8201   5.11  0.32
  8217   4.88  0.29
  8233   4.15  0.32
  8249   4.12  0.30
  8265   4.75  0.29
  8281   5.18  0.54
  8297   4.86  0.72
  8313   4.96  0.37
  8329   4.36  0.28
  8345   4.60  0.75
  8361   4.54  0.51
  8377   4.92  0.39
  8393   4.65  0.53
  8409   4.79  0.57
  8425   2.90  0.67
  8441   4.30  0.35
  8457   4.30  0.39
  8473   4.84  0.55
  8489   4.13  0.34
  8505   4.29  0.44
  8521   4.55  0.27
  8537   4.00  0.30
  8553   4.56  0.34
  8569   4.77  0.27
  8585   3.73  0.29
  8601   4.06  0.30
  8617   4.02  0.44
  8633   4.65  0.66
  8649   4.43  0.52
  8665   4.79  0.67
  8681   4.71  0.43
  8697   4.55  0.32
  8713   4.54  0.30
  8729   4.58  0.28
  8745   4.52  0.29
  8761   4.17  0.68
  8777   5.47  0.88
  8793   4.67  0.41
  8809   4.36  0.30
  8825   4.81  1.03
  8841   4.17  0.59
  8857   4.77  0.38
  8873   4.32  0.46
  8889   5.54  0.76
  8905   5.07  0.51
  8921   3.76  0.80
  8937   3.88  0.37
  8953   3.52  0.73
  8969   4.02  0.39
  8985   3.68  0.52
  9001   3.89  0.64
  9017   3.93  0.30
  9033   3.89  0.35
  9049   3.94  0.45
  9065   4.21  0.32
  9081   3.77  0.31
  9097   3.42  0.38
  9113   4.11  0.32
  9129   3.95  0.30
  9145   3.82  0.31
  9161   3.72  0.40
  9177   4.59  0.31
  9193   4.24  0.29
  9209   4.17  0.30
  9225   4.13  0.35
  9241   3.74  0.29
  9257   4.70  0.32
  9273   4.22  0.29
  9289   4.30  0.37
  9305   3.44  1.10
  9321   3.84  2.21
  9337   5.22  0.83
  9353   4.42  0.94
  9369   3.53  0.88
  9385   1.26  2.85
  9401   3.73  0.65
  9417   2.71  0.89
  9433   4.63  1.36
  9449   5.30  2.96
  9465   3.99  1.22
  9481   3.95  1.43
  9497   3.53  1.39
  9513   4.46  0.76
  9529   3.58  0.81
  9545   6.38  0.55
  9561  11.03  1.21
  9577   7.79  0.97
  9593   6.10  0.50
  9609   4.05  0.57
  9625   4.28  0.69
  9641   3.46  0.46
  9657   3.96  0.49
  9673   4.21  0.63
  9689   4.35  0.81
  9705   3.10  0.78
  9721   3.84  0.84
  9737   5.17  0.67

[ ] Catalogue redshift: 0.46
